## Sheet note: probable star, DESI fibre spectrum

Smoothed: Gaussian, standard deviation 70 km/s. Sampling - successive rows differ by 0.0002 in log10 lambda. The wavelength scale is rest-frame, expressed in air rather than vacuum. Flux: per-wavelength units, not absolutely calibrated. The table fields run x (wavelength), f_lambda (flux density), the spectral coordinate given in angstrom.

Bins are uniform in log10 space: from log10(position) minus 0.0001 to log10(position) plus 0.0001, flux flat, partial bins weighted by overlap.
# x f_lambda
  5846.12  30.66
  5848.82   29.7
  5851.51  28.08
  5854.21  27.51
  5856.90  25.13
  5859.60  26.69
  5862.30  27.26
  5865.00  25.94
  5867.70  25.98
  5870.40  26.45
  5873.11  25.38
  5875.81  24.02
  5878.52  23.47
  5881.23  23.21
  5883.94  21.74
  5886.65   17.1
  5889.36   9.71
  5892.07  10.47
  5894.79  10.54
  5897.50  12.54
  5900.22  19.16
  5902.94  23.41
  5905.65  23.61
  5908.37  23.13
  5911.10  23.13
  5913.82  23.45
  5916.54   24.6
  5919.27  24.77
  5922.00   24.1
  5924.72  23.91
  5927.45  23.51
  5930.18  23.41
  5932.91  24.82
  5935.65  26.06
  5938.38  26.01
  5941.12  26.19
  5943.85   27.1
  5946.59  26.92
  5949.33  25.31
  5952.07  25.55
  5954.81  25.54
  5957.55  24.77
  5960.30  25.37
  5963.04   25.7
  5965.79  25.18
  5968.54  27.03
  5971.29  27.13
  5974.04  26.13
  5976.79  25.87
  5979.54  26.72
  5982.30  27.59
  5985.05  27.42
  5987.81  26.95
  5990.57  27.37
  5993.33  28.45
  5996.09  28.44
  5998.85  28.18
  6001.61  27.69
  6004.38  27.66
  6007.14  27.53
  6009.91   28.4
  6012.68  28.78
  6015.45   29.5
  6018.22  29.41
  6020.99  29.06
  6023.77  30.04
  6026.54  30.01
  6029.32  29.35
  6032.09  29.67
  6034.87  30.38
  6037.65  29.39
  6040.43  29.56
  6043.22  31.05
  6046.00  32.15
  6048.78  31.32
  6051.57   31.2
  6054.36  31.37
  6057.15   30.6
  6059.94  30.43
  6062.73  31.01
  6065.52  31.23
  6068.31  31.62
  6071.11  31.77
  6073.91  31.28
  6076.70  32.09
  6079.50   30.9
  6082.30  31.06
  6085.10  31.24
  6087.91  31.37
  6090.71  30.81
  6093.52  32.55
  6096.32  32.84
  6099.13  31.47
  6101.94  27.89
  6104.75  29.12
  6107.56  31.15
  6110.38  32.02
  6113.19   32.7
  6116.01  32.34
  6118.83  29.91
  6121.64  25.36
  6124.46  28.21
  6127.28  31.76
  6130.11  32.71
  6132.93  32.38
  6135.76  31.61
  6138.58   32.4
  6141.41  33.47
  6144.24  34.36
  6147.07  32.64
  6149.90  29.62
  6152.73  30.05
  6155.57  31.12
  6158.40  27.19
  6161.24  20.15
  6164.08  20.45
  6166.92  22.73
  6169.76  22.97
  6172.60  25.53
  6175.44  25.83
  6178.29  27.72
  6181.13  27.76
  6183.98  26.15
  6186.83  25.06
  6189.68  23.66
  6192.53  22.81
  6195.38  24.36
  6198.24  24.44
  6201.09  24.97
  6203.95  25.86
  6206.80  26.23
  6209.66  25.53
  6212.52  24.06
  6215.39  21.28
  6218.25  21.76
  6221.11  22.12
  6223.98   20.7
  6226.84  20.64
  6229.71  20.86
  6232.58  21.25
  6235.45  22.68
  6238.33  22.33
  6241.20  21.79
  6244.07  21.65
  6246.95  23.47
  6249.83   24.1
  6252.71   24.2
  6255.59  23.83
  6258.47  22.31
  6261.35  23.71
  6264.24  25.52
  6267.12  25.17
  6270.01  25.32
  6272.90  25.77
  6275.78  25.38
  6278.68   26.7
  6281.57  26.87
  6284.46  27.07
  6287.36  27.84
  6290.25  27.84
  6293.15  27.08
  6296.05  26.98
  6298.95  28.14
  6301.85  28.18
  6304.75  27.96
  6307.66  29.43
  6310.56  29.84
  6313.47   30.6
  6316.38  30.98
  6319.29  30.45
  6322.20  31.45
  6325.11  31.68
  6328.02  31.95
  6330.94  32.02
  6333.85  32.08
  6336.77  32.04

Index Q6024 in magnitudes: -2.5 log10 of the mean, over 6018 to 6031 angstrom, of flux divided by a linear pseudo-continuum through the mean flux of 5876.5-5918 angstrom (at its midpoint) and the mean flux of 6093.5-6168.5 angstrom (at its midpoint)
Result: -0.18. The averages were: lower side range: 19.4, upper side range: 29.9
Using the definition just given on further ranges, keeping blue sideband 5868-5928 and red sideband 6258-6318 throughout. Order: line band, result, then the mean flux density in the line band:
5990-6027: -0.248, 28.6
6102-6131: -0.234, 30.4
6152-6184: -0.010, 25.5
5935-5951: -0.206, 26.3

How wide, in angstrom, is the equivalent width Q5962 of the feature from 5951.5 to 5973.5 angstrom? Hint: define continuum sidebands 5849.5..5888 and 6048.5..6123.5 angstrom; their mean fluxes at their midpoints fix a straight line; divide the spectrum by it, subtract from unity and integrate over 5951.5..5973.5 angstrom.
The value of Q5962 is 1.38 angstrom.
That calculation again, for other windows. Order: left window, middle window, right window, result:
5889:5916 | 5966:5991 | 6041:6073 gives -2.1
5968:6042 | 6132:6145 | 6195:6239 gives -4.1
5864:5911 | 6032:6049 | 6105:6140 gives -2.0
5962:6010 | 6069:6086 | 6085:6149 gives -0.8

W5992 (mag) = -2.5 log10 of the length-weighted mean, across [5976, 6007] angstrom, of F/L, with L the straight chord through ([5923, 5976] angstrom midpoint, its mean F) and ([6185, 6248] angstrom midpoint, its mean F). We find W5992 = -0.10 mag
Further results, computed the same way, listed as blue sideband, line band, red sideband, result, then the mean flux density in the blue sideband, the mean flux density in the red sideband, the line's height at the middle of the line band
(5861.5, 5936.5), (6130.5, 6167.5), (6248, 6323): -0.17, 21.9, 27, 25.2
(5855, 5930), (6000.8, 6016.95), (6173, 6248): -0.24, 22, 23.7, 22.6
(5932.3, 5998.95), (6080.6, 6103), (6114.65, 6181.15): -0.12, 26.5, 28.7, 28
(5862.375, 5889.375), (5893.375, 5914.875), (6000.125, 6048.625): 0.23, 23.2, 29.4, 24.3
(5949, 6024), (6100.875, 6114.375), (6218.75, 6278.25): -0.20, 27.2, 23.2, 25.4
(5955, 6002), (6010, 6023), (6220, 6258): -0.12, 26.8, 22.3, 26.1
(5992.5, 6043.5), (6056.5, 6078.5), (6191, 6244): -0.14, 29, 22.9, 27.5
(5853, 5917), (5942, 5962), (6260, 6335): -0.13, 21.8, 28.3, 22.8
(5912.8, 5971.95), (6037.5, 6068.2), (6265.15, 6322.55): -0.18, 25.3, 27.9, 26.1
